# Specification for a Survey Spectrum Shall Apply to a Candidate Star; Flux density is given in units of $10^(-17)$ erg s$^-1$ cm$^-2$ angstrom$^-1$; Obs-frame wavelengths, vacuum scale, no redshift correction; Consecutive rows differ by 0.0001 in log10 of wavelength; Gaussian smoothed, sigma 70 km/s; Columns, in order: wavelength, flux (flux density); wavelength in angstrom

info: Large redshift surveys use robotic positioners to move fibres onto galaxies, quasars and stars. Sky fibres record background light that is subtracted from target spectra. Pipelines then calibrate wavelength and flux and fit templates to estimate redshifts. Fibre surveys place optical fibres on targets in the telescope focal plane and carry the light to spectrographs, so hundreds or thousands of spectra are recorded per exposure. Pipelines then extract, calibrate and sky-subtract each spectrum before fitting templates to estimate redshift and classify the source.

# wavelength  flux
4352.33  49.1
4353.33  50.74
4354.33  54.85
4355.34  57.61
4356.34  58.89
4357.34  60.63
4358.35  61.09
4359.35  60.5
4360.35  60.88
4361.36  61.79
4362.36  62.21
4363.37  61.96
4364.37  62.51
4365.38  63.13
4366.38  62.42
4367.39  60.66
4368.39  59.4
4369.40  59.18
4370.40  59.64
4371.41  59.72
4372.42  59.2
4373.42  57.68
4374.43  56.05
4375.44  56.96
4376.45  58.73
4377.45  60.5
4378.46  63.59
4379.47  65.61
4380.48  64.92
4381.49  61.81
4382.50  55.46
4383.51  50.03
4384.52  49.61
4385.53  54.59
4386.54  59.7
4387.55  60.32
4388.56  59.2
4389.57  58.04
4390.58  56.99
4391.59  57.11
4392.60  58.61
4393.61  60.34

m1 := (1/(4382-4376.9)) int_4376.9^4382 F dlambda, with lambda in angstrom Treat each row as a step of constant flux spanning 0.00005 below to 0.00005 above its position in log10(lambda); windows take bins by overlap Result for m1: 63.2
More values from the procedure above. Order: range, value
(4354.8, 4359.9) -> 59.7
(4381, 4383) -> 58.6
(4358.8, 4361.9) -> 61.2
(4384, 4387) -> 54.5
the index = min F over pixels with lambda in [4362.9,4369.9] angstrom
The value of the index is 59.18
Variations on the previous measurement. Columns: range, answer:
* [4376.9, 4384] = 50.03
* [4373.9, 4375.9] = 56.05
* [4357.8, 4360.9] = 60.5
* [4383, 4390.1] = 49.61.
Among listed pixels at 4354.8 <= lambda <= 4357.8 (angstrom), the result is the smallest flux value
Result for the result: 57.61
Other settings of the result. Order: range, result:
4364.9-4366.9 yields 62.42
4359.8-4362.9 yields 60.88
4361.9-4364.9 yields 61.96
